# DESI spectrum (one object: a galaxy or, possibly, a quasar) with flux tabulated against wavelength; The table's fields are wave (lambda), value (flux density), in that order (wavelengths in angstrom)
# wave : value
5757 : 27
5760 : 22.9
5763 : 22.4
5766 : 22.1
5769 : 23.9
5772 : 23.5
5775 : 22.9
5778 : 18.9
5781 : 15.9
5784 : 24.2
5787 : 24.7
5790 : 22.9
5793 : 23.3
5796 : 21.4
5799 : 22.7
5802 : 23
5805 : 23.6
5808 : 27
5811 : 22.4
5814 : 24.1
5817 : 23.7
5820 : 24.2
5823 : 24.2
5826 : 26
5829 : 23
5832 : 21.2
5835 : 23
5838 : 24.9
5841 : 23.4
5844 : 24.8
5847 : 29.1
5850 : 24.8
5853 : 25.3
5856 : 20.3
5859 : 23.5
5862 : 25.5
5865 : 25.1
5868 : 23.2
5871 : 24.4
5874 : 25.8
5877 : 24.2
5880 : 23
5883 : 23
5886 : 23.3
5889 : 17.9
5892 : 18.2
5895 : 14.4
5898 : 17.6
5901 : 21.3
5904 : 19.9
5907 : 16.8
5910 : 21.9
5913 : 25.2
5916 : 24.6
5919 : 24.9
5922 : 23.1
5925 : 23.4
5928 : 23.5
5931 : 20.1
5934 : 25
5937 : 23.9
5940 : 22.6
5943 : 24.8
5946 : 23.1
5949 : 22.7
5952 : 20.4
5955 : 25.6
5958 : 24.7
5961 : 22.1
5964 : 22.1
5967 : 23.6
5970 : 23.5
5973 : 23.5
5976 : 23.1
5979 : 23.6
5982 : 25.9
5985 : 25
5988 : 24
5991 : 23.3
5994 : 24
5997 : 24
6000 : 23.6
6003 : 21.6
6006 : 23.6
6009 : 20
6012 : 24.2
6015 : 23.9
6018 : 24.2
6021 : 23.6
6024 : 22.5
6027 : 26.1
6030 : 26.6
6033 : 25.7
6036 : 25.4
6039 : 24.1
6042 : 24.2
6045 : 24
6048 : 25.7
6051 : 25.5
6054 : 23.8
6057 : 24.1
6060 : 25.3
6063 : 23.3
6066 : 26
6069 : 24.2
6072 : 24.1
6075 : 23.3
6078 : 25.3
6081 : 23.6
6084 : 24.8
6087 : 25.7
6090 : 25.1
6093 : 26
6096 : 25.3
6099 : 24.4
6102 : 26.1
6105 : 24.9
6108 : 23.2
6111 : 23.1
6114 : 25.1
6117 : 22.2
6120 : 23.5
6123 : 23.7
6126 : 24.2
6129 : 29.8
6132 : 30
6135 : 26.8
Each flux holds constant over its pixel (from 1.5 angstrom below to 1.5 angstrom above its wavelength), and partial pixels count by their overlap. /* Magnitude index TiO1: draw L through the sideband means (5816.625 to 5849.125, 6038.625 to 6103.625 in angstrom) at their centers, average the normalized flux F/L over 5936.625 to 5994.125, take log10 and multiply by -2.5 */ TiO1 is 0.05 mag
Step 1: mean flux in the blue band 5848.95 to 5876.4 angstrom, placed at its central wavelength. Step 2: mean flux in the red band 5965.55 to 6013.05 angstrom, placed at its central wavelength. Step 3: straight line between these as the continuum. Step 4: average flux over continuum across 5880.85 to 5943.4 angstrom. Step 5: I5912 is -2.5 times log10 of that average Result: 0.11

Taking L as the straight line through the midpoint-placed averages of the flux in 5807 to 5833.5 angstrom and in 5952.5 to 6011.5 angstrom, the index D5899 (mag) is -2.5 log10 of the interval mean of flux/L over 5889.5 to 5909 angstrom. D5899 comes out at 0.291 mag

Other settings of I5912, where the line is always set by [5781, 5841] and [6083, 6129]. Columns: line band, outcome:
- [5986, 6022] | 0.041 mag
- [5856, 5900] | 0.081 mag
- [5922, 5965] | 0.039 mag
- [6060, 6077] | 0.009 mag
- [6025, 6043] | -0.041 mag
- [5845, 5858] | -0.054 mag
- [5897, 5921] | 0.106 mag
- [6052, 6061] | 0.002 mag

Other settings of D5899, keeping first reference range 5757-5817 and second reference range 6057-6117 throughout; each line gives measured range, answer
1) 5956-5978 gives 0.028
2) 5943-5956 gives 0.034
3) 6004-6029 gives 0.030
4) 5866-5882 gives -0.034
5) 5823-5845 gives -0.029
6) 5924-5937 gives 0.028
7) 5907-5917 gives 0.037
